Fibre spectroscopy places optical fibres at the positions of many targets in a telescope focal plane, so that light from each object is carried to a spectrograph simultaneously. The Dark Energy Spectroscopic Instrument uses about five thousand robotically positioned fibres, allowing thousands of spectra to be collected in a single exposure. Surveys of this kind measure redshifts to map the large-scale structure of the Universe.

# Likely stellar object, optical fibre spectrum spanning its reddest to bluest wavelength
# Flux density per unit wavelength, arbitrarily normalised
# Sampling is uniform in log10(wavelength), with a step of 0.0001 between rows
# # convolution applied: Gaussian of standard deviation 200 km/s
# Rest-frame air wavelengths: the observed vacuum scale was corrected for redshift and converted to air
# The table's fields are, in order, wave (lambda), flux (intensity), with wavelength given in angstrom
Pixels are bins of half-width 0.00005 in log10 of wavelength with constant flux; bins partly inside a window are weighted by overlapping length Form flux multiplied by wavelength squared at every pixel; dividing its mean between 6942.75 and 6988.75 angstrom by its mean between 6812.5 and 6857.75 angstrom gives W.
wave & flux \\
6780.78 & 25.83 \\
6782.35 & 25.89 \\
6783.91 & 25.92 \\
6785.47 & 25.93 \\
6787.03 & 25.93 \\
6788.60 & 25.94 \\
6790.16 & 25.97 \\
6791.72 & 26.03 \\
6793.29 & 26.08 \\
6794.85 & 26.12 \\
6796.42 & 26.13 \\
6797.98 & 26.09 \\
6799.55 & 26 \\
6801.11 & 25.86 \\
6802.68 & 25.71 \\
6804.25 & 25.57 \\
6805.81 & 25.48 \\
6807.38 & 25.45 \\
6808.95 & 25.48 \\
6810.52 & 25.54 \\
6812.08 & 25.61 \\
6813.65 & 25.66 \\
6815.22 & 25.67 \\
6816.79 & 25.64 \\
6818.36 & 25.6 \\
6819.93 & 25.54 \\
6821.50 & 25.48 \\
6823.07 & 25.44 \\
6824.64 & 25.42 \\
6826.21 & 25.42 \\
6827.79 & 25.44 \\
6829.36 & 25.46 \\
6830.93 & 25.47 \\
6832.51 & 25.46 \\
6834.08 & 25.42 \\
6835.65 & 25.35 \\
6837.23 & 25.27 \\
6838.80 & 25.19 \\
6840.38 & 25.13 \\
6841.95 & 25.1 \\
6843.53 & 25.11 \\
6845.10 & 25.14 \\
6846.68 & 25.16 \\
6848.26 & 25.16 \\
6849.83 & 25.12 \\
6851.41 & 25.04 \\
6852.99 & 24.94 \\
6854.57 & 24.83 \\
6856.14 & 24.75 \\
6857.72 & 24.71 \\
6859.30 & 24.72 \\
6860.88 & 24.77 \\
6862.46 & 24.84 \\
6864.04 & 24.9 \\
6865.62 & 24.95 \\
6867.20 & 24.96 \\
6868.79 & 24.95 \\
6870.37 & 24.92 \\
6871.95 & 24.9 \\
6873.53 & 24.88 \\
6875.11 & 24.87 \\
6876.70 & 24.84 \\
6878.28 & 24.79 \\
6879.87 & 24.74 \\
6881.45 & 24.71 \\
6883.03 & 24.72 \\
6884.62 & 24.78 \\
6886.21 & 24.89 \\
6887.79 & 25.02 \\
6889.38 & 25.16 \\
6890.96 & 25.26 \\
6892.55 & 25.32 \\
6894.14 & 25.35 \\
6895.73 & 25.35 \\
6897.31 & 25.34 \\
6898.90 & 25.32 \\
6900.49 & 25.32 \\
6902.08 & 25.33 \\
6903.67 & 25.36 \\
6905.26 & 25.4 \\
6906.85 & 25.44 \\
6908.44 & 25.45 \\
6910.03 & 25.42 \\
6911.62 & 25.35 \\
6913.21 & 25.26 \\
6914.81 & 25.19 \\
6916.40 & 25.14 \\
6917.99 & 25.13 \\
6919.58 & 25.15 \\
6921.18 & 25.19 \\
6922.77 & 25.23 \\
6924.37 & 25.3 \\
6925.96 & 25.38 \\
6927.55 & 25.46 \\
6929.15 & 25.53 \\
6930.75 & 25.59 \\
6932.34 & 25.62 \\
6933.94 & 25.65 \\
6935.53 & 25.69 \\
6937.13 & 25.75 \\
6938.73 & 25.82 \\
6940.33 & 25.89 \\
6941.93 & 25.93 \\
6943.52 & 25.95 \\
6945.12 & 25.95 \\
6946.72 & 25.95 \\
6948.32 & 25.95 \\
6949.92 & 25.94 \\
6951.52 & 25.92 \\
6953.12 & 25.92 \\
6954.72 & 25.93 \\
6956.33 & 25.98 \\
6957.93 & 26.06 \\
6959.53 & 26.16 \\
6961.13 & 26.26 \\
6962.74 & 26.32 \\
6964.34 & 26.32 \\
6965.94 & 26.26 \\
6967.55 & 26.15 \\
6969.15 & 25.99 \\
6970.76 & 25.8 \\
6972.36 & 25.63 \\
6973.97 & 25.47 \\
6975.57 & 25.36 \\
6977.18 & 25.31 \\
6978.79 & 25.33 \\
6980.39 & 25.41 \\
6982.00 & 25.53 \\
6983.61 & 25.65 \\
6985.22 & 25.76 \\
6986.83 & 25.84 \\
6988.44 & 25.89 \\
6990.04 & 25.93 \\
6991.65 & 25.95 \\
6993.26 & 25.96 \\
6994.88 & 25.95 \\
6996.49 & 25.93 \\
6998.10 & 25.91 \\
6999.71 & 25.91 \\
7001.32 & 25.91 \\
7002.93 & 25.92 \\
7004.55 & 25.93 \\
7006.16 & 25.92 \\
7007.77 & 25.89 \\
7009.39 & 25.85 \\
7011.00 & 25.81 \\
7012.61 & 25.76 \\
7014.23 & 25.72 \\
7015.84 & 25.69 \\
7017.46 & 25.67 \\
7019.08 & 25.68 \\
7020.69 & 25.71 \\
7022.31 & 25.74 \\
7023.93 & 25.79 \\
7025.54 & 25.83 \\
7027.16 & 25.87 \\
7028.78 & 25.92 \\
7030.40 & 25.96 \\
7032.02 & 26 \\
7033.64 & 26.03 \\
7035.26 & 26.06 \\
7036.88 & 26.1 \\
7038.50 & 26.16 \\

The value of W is 1.06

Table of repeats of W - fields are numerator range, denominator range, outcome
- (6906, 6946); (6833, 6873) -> 1.04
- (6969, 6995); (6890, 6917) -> 1.04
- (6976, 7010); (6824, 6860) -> 1.07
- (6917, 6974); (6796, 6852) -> 1.05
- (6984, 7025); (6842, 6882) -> 1.08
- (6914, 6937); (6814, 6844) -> 1.03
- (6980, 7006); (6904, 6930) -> 1.04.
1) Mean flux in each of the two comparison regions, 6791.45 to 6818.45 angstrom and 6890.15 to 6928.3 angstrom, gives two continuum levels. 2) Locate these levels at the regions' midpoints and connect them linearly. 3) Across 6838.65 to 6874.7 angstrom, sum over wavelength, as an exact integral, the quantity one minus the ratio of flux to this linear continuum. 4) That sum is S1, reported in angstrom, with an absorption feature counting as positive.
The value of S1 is 0.8 angstrom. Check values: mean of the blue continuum 25.8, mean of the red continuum 25.3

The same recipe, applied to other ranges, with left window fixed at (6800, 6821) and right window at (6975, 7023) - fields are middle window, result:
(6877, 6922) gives 0.89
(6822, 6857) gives 0.57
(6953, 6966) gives -0.21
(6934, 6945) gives -0.05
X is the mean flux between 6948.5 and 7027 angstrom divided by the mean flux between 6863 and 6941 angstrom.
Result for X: 1.0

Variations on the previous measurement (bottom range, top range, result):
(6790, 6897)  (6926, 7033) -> 1.02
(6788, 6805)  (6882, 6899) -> 0.97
